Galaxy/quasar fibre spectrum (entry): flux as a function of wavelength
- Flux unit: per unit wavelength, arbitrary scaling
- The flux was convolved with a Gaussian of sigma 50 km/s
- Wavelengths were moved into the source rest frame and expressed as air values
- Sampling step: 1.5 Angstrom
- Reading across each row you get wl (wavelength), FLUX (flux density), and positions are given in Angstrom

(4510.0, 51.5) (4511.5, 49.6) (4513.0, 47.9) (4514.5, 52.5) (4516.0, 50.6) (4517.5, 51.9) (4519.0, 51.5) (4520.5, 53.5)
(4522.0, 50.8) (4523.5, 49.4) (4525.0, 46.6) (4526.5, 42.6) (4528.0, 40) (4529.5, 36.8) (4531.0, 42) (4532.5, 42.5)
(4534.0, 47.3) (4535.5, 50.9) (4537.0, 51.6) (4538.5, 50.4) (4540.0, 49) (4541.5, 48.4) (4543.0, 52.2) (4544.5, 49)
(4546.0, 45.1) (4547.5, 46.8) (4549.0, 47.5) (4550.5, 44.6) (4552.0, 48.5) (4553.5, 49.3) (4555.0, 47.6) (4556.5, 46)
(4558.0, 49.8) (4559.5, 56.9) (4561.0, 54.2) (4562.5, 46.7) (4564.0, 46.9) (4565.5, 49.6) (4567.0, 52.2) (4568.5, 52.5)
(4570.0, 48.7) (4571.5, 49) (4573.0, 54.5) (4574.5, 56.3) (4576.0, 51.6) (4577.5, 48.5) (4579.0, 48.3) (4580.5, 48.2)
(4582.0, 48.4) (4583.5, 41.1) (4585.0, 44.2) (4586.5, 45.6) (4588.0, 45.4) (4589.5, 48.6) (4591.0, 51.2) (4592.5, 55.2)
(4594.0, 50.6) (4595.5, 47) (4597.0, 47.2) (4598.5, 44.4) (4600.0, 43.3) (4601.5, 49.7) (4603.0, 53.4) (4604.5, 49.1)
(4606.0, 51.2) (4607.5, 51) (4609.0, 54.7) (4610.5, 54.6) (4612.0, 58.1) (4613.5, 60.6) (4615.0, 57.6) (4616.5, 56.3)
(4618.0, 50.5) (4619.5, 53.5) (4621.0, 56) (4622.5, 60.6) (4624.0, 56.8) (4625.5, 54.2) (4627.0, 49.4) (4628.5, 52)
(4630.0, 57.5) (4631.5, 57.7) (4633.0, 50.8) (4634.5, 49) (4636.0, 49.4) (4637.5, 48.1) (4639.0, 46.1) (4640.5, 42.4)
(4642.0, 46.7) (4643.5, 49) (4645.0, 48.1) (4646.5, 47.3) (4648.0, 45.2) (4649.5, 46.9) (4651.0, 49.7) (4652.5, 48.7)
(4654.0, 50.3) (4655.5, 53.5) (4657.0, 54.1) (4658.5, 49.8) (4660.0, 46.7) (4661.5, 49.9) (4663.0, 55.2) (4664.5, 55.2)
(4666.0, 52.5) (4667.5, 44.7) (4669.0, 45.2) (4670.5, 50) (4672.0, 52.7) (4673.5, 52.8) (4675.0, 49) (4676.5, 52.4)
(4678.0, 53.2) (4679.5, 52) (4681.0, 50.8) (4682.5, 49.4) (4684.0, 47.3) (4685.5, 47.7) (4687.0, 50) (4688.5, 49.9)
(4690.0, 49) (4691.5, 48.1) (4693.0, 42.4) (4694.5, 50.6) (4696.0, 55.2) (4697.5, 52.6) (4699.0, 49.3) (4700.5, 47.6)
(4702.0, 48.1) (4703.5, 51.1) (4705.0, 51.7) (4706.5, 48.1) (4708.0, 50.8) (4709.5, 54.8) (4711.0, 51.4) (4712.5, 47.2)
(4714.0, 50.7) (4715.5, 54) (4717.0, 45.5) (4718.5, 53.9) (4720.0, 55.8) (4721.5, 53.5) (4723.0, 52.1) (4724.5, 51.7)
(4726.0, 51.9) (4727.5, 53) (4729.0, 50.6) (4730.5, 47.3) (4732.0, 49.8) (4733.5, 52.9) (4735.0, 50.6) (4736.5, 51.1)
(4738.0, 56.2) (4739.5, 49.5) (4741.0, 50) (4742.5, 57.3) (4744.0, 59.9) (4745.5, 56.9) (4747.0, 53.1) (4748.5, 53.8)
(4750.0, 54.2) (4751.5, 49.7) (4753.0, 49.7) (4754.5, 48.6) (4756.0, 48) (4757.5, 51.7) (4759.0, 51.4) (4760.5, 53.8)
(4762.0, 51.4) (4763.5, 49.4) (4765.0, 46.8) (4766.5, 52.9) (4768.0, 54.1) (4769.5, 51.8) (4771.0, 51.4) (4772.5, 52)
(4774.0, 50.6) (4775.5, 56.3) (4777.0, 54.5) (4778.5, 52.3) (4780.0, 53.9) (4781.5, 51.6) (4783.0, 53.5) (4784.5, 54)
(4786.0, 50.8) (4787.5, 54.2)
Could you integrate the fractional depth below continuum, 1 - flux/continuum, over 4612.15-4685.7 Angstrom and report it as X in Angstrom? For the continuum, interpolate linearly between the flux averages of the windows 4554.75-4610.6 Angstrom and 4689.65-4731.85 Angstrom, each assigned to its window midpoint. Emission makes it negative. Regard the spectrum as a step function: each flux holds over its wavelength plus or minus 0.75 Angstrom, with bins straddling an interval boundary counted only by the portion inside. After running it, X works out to -1.6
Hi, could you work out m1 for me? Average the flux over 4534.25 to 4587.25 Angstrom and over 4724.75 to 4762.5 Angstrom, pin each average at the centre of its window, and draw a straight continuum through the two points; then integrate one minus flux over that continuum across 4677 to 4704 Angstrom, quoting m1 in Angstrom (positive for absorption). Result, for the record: 0.8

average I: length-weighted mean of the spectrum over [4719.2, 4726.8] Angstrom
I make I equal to 53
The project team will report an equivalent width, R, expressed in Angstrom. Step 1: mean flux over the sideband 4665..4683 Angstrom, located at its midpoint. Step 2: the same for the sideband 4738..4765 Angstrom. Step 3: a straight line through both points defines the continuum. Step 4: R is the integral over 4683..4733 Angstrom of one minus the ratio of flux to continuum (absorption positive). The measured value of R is 0.8 Angstrom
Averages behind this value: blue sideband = 50.5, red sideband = 52.2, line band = 50.4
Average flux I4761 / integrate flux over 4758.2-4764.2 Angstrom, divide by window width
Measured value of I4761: 51.5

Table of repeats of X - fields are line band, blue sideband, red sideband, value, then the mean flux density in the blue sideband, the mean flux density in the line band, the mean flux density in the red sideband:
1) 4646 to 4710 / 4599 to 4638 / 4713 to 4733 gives 2.71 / 53.2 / 50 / 51.5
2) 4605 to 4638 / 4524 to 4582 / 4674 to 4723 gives -3.16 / 48.4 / 54.1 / 50.4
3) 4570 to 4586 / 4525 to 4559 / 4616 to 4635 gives 0.33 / 46.8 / 48.9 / 54.2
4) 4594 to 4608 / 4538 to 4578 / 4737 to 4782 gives 0.48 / 49.7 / 48.5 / 52.4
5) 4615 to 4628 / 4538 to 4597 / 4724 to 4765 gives -1.26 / 49.1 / 54.8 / 51.9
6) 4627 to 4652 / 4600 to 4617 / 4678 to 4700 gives 1.46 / 53.7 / 49.1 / 49.7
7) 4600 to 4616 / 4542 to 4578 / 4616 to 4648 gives -0.86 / 49.7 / 53.5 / 51.3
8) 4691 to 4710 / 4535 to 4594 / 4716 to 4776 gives 0.49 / 49.3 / 50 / 52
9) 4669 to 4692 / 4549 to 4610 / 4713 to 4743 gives 0.38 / 49.3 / 50.1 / 51.8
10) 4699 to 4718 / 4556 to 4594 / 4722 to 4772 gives 0.48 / 49.6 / 50.1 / 51.9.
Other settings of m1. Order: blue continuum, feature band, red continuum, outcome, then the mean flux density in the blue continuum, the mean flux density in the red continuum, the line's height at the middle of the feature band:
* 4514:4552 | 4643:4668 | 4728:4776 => 0.1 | 47.7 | 51.9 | 50.1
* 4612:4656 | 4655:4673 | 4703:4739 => 0.3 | 51.6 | 51.5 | 51.6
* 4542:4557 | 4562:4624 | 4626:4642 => -2.4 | 47.7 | 50.1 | 49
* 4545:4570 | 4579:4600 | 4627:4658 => 0.8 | 49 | 49.6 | 49.2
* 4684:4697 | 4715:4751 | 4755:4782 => -1.5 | 49.1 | 51.9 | 50.6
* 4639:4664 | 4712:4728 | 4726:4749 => 0.1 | 48.9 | 52.8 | 52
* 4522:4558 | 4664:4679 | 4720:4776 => -0.2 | 46.8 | 52.1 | 50.1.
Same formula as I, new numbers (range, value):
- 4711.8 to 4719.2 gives 50.3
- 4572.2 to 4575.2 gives 55.3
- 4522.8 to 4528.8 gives 44.5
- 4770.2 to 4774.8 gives 51.4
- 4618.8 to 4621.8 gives 54.9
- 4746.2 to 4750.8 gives 53.7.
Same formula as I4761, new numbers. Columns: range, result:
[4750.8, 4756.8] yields 49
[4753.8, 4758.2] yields 49.4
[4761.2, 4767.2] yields 50.1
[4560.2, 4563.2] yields 50.6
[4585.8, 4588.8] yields 45.6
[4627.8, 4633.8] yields 54.5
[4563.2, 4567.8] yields 49.6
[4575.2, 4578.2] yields 50.2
